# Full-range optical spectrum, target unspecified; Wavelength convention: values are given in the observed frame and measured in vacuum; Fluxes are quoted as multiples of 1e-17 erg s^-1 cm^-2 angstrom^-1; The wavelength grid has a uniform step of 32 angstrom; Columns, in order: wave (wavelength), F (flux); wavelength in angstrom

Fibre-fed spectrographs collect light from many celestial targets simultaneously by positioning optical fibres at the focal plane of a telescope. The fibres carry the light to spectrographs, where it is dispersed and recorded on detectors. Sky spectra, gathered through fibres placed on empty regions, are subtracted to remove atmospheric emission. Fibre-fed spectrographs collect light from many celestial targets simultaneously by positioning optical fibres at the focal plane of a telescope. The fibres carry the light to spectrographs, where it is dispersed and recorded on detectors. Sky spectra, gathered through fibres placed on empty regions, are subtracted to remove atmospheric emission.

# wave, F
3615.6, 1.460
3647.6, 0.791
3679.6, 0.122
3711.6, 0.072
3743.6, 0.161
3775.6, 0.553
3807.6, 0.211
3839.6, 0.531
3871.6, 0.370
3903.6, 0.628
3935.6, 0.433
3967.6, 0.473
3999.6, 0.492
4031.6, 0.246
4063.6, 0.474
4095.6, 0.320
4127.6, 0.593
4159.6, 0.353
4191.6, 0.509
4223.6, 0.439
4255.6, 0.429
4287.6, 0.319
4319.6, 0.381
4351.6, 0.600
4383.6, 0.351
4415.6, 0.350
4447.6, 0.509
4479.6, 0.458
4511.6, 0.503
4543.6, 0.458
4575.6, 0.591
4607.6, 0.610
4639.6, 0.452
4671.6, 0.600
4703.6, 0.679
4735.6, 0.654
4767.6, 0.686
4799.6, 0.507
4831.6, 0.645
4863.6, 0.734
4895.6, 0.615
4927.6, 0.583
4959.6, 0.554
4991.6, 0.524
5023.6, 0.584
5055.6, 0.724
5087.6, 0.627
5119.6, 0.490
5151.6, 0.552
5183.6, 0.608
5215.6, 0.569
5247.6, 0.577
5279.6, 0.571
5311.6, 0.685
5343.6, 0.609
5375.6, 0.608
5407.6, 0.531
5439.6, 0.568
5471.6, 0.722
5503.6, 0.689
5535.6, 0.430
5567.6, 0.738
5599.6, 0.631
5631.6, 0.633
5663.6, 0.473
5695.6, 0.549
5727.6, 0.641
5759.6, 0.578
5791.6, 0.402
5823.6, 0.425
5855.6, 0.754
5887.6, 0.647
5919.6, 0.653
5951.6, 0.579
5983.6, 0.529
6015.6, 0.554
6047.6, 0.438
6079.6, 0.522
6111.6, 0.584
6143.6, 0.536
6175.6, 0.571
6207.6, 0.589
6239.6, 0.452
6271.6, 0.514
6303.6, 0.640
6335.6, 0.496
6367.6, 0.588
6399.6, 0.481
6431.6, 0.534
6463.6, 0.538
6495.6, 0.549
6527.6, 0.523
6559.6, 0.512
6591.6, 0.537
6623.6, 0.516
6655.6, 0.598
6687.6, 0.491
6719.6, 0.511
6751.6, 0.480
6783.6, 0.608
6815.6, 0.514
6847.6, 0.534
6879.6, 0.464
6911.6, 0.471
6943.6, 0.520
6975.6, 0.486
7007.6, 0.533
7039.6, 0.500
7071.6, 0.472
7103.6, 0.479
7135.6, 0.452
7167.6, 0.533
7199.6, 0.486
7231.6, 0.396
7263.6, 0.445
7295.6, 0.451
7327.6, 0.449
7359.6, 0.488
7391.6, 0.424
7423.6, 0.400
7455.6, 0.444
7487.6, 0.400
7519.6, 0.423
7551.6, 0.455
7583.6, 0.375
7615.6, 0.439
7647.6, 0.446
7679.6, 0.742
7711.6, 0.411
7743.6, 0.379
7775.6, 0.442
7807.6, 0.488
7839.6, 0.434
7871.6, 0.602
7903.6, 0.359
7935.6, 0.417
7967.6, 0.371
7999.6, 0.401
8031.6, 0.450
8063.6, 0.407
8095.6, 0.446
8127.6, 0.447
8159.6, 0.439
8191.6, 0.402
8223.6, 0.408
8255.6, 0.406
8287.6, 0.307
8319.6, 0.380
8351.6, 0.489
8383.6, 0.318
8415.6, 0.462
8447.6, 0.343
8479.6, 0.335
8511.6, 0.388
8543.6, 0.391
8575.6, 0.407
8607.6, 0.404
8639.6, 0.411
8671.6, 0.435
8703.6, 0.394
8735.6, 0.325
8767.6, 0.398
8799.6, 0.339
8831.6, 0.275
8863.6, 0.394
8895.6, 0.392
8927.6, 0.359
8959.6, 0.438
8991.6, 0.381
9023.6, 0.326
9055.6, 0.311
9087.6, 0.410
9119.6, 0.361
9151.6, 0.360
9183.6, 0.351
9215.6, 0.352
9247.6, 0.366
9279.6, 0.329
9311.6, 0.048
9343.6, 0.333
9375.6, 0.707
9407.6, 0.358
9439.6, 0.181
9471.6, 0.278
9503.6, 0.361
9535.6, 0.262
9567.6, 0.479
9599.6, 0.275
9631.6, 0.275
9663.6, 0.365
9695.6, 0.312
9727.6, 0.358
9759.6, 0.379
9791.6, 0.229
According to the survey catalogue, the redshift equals 0.168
